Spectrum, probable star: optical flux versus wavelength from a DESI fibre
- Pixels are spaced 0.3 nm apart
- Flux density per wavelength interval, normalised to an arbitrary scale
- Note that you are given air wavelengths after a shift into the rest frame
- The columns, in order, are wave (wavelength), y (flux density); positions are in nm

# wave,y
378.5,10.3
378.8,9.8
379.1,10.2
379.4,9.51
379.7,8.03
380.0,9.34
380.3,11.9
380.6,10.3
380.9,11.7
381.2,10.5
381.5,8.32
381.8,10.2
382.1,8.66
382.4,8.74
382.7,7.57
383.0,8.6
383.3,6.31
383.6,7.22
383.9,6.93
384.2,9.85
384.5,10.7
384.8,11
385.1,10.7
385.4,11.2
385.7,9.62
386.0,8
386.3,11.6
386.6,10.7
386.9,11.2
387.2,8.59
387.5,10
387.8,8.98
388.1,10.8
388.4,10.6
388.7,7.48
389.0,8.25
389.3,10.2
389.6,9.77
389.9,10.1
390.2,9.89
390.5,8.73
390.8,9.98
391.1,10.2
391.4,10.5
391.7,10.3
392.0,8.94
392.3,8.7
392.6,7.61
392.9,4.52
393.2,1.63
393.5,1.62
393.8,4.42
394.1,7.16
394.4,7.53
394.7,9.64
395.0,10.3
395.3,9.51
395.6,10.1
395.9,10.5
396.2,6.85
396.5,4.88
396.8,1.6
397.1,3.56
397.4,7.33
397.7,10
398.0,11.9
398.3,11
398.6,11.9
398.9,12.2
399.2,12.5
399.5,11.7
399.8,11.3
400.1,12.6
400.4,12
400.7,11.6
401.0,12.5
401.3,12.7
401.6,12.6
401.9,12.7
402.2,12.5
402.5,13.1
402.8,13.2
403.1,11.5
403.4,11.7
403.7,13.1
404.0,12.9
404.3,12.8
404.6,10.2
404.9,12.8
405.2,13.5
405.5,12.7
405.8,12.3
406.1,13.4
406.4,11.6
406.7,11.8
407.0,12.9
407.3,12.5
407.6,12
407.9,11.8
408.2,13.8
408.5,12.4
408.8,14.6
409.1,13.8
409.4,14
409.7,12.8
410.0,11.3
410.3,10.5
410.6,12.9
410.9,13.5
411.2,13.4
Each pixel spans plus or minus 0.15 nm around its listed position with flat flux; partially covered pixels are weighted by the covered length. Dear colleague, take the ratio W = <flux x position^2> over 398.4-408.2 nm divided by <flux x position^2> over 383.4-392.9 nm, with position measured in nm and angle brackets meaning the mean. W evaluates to 1.40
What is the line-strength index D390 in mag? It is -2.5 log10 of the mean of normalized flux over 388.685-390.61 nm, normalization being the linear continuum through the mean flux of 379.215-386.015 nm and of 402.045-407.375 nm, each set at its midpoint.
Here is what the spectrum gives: 0.11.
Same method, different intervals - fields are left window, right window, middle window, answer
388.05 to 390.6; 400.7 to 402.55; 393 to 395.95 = 0.47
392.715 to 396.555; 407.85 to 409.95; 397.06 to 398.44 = -0.10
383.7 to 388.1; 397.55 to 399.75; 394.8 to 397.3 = 0.48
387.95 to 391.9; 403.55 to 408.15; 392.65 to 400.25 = 0.31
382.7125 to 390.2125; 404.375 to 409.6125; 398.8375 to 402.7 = -0.05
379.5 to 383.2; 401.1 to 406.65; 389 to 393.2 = 0.21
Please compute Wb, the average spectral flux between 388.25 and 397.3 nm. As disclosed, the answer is 7.83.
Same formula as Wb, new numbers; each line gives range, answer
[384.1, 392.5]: 9.86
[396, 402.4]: 10.3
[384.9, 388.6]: 10.1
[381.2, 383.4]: 8.54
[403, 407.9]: 12.3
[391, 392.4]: 9.75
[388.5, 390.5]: 9.27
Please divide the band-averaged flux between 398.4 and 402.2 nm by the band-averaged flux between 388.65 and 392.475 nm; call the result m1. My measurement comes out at 1.28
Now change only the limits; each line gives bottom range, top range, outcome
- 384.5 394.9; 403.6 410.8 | 1.42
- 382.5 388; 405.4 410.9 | 1.35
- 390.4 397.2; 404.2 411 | 1.71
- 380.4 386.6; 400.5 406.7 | 1.32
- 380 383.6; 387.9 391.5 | 1.05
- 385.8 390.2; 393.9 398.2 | 0.81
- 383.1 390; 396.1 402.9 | 1.10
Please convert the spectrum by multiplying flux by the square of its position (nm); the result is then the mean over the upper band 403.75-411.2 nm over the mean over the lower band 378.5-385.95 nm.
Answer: 1.52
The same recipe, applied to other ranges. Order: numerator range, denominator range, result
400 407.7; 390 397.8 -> 1.74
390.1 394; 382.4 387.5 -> 0.82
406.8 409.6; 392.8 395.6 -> 2.15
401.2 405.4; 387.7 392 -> 1.38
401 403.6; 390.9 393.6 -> 1.81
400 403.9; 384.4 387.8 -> 1.32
